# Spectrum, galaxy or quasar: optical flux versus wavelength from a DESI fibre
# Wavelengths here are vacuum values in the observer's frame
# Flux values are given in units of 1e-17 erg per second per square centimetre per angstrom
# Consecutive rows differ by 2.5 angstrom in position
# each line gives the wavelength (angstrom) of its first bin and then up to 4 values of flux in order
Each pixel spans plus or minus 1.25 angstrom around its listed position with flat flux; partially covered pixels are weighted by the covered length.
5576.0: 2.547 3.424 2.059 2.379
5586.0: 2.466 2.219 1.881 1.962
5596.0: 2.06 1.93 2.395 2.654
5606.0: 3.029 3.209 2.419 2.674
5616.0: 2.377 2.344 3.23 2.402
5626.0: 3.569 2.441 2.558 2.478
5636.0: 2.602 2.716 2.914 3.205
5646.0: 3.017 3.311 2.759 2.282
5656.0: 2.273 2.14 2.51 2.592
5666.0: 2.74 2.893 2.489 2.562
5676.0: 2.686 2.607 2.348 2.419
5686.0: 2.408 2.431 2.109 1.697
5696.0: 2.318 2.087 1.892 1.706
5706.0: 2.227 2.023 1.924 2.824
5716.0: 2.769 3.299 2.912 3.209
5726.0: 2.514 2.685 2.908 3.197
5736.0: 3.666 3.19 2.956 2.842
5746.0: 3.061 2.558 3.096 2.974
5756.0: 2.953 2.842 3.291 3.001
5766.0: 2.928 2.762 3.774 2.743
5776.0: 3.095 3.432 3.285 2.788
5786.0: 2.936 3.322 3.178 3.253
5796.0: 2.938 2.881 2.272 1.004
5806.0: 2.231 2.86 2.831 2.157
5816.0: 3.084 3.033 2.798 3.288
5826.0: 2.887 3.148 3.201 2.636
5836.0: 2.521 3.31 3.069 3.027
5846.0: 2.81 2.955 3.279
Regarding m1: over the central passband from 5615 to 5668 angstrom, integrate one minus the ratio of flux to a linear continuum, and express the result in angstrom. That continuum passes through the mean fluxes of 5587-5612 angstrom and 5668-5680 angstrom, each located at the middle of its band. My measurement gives -3.7 angstrom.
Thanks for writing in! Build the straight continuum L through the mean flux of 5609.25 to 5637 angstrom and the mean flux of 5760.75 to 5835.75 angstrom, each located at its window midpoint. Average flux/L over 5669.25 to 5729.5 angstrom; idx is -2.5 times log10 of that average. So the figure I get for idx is 0.140 mag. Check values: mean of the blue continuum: 2.66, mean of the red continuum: 2.89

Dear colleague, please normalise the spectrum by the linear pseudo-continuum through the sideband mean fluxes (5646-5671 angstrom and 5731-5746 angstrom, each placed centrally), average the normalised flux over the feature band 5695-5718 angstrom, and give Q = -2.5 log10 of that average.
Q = 0.299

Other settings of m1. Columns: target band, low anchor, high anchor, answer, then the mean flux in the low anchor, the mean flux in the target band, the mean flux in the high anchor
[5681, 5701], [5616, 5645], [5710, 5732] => 4.2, 2.75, 2.2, 2.79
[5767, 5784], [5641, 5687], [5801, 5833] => -2.9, 2.63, 3.14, 2.69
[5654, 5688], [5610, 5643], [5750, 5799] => 3.6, 2.69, 2.51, 3.08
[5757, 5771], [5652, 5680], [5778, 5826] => -1.6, 2.53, 3.04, 2.81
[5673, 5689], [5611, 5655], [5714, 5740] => 2.2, 2.75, 2.49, 3.03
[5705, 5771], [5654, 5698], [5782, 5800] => -3.3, 2.42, 2.89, 3.03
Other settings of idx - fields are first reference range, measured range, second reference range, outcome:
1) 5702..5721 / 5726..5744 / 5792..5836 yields -0.21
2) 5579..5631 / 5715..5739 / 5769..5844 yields -0.11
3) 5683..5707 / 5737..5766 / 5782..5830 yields -0.21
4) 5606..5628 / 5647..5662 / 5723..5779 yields 0.12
